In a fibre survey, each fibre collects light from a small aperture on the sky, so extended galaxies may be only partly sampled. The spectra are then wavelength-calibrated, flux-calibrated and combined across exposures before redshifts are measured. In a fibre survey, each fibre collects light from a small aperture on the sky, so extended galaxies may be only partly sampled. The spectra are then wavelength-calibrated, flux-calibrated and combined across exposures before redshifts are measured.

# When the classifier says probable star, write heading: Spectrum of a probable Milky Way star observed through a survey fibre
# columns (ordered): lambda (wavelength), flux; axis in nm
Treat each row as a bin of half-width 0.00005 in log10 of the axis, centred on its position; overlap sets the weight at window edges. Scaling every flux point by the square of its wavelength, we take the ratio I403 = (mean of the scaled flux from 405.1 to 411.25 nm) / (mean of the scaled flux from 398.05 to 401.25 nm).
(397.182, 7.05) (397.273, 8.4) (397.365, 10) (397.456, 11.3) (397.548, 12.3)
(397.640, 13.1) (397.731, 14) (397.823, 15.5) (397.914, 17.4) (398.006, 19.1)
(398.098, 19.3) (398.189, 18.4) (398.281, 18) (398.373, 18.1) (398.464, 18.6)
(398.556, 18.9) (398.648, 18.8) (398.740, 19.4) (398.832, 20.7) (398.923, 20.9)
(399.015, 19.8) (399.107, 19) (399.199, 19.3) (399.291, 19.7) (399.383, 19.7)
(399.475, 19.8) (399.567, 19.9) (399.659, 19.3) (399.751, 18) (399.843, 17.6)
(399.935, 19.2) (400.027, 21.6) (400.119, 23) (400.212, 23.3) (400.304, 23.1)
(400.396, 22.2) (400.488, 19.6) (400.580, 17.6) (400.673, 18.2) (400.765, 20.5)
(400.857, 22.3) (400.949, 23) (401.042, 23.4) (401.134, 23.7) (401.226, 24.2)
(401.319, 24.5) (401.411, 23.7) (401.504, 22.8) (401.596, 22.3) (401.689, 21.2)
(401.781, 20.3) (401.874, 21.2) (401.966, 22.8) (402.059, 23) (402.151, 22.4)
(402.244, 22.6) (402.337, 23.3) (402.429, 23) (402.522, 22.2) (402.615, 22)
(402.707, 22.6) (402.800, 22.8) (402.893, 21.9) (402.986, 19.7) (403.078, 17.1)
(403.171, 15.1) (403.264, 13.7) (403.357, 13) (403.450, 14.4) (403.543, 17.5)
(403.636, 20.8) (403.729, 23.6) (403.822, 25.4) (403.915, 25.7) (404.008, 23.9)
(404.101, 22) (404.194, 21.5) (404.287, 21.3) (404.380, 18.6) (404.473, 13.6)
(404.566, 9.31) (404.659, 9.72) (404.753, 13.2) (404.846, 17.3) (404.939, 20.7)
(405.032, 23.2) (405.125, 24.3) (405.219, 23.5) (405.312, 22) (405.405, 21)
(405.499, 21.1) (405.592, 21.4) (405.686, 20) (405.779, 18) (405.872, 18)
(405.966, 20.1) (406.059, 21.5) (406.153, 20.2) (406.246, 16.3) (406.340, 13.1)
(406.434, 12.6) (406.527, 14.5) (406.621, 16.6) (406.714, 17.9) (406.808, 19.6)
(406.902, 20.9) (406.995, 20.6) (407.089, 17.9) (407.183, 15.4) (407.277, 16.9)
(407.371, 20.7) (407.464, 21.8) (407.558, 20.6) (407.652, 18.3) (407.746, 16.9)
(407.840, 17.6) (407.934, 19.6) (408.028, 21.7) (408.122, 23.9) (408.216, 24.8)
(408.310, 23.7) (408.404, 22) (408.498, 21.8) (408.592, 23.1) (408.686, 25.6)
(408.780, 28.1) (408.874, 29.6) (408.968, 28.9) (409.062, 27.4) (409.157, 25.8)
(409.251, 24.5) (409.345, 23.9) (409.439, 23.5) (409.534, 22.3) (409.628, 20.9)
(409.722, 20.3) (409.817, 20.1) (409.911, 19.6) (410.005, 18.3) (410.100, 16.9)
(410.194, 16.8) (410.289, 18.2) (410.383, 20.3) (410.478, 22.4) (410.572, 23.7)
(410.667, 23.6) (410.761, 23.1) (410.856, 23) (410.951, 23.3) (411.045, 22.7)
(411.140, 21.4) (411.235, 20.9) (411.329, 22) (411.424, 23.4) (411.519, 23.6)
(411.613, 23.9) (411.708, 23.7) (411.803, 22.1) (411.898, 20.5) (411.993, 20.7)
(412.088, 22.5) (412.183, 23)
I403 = 1.08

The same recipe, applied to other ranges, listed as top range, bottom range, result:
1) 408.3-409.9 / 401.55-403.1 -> 1.14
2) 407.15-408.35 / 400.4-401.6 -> 0.95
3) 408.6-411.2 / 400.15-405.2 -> 1.15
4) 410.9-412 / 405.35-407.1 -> 1.24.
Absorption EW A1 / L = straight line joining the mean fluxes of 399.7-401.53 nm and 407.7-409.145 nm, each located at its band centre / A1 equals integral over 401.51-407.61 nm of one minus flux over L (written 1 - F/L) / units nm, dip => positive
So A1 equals 0.82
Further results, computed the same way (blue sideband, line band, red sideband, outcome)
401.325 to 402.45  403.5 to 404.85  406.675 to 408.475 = 0.16 nm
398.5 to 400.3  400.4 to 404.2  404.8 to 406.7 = -0.31 nm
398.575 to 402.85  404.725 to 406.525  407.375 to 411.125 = 0.21 nm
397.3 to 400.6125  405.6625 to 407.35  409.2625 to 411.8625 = 0.22 nm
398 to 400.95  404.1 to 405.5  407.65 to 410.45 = 0.16 nm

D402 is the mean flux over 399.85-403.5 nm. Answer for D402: 21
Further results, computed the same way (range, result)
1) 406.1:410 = 20.9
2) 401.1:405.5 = 20.5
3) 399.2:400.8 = 20.1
